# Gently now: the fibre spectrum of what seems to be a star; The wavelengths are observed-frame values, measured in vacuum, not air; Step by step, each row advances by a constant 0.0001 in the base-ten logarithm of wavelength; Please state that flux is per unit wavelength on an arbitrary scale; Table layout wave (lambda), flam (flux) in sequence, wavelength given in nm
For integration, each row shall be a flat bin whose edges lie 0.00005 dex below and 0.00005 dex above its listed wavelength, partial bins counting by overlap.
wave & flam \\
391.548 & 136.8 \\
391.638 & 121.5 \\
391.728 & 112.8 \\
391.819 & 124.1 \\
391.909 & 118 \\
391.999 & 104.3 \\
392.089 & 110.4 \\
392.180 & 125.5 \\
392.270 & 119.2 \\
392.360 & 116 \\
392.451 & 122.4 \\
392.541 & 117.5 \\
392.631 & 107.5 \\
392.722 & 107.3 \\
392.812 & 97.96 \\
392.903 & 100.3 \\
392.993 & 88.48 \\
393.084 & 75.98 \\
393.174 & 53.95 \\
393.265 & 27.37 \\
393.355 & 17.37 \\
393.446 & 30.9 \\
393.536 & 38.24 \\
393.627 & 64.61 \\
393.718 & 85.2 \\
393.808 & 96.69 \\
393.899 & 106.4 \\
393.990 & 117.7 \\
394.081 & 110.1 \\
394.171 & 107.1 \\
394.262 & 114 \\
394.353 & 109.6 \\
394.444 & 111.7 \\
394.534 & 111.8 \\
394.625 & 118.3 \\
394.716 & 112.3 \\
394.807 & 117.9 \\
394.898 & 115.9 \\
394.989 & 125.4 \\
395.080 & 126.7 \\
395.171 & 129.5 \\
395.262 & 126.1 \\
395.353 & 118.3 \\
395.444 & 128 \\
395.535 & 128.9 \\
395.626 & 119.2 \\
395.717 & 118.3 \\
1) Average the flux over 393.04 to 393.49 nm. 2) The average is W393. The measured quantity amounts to 41.1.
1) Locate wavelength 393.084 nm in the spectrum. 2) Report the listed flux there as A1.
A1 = 75.98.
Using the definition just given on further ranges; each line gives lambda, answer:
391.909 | 118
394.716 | 112.3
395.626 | 119.2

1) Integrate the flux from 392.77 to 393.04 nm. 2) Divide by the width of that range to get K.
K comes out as 95.3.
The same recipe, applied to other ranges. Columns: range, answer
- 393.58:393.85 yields 81.8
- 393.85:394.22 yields 110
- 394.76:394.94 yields 117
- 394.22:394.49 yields 112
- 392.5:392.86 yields 107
